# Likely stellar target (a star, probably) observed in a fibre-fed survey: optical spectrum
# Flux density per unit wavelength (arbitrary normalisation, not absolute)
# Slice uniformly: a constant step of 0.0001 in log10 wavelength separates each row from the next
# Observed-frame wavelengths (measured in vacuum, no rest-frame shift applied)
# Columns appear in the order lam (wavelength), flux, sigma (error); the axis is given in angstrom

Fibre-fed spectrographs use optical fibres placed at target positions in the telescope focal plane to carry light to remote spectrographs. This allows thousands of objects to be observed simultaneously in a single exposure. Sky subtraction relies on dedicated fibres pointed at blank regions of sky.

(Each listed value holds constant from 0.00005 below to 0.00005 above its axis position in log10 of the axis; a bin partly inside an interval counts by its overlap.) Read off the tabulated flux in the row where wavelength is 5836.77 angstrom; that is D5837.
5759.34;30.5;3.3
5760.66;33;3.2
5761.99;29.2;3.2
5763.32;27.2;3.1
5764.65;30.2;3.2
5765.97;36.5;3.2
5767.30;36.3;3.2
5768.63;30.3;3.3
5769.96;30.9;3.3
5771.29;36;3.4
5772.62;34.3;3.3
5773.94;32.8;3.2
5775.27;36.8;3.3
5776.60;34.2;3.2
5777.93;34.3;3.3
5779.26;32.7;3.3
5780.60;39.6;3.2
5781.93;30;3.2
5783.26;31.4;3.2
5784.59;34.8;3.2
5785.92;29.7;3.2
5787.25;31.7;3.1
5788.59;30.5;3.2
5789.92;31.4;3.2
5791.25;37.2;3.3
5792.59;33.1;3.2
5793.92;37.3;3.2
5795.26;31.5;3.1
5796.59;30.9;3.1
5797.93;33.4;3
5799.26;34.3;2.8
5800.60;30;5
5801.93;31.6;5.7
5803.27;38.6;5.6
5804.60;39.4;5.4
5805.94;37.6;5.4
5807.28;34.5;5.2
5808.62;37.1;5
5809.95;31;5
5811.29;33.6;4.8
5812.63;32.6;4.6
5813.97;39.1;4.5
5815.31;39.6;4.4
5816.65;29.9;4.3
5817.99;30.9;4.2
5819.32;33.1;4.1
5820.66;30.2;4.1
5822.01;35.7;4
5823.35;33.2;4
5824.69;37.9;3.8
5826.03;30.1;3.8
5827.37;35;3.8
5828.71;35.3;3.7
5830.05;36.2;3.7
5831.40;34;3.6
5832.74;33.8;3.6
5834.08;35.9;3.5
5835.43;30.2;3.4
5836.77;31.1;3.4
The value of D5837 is 31.1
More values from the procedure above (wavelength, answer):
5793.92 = 37.3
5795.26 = 31.5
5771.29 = 36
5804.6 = 39.4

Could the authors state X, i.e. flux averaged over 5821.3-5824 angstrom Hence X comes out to 34.3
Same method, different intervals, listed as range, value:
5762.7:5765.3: 28.7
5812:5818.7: 34.5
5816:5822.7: 32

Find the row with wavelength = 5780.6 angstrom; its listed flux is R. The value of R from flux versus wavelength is 39.6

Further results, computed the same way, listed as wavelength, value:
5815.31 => 39.6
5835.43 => 30.2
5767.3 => 36.3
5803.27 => 38.6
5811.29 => 33.6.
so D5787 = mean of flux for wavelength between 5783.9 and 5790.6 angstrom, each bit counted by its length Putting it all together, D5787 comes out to 31.7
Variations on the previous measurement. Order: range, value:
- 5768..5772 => 32.4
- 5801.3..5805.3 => 36.6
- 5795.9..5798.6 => 32.2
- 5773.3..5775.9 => 34.8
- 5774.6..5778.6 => 35.1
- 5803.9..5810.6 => 36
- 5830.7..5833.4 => 33.9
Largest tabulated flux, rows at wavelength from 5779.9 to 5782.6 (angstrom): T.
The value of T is 39.6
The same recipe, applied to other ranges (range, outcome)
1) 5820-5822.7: 35.7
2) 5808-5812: 37.1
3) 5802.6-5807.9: 39.4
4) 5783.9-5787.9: 34.8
